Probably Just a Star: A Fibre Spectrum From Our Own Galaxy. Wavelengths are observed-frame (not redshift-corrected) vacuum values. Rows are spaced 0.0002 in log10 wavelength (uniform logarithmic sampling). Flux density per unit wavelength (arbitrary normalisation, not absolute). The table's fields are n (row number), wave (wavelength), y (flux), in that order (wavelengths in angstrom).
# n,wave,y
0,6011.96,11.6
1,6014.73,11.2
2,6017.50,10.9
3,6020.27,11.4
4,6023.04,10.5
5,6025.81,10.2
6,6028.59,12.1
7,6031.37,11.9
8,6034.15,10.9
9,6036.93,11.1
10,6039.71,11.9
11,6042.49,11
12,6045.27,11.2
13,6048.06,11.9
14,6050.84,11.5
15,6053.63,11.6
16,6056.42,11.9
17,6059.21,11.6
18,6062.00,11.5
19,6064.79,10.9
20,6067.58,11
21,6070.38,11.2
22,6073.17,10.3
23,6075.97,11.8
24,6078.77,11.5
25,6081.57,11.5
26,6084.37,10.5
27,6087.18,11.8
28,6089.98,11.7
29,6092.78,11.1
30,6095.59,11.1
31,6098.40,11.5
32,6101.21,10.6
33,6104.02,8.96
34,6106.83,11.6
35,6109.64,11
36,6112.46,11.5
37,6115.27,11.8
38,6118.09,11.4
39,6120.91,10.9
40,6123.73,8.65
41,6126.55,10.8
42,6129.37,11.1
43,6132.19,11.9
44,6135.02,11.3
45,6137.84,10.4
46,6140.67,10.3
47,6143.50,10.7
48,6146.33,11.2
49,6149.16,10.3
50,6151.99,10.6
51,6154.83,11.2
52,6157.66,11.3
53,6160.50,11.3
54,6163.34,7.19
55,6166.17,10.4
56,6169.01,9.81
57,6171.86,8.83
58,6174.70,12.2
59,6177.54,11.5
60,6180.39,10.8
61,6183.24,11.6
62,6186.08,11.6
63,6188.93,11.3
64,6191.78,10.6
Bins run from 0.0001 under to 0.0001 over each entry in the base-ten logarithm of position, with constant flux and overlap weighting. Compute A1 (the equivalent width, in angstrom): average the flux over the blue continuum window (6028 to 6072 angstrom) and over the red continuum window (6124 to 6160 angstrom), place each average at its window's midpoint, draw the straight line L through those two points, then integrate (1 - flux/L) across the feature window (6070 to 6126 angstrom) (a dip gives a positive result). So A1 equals 0.6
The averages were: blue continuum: 11.4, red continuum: 10.9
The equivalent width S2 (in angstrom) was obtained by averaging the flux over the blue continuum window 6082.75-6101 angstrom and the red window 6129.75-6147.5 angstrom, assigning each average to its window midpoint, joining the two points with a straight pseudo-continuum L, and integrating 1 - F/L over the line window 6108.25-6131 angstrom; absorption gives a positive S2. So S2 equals 0.4 angstrom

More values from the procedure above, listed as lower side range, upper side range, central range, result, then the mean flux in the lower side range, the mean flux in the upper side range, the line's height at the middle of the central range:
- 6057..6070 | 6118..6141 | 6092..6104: 0.19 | 11.3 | 10.7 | 11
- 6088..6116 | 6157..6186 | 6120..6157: 0.21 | 11.1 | 10.5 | 10.8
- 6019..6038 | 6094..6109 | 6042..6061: -0.90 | 11.2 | 10.8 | 11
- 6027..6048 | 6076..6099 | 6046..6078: 0.08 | 11.5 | 11.4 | 11.4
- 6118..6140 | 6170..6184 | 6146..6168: 0.93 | 10.8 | 10.9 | 10.8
